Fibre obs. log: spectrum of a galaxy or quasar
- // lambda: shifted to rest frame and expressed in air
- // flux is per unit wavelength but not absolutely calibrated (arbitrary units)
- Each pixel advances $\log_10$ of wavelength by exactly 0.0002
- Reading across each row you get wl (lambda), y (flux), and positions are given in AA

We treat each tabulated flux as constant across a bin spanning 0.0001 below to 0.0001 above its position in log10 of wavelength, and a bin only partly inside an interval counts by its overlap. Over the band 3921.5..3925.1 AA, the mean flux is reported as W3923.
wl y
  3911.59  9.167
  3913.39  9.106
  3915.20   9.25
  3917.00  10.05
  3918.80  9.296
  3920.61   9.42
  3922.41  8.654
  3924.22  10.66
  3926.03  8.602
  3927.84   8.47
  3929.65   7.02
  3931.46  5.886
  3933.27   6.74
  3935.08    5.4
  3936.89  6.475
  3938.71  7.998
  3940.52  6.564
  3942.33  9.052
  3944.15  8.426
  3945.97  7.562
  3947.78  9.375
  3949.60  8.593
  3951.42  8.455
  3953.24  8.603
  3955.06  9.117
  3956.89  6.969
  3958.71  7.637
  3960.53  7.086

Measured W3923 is 9.66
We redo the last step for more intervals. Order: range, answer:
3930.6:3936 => 6.02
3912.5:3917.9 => 9.47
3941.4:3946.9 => 8.35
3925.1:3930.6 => 8.02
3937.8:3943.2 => 7.87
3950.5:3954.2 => 8.54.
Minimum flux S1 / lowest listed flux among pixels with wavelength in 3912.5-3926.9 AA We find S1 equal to 8.602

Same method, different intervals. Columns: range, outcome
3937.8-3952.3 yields 6.564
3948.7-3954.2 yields 8.455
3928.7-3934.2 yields 5.886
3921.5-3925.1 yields 8.654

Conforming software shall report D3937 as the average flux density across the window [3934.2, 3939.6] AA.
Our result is 6.62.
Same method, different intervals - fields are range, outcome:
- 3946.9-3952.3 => 8.8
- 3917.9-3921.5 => 9.35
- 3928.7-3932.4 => 6.48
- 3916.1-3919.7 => 9.69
